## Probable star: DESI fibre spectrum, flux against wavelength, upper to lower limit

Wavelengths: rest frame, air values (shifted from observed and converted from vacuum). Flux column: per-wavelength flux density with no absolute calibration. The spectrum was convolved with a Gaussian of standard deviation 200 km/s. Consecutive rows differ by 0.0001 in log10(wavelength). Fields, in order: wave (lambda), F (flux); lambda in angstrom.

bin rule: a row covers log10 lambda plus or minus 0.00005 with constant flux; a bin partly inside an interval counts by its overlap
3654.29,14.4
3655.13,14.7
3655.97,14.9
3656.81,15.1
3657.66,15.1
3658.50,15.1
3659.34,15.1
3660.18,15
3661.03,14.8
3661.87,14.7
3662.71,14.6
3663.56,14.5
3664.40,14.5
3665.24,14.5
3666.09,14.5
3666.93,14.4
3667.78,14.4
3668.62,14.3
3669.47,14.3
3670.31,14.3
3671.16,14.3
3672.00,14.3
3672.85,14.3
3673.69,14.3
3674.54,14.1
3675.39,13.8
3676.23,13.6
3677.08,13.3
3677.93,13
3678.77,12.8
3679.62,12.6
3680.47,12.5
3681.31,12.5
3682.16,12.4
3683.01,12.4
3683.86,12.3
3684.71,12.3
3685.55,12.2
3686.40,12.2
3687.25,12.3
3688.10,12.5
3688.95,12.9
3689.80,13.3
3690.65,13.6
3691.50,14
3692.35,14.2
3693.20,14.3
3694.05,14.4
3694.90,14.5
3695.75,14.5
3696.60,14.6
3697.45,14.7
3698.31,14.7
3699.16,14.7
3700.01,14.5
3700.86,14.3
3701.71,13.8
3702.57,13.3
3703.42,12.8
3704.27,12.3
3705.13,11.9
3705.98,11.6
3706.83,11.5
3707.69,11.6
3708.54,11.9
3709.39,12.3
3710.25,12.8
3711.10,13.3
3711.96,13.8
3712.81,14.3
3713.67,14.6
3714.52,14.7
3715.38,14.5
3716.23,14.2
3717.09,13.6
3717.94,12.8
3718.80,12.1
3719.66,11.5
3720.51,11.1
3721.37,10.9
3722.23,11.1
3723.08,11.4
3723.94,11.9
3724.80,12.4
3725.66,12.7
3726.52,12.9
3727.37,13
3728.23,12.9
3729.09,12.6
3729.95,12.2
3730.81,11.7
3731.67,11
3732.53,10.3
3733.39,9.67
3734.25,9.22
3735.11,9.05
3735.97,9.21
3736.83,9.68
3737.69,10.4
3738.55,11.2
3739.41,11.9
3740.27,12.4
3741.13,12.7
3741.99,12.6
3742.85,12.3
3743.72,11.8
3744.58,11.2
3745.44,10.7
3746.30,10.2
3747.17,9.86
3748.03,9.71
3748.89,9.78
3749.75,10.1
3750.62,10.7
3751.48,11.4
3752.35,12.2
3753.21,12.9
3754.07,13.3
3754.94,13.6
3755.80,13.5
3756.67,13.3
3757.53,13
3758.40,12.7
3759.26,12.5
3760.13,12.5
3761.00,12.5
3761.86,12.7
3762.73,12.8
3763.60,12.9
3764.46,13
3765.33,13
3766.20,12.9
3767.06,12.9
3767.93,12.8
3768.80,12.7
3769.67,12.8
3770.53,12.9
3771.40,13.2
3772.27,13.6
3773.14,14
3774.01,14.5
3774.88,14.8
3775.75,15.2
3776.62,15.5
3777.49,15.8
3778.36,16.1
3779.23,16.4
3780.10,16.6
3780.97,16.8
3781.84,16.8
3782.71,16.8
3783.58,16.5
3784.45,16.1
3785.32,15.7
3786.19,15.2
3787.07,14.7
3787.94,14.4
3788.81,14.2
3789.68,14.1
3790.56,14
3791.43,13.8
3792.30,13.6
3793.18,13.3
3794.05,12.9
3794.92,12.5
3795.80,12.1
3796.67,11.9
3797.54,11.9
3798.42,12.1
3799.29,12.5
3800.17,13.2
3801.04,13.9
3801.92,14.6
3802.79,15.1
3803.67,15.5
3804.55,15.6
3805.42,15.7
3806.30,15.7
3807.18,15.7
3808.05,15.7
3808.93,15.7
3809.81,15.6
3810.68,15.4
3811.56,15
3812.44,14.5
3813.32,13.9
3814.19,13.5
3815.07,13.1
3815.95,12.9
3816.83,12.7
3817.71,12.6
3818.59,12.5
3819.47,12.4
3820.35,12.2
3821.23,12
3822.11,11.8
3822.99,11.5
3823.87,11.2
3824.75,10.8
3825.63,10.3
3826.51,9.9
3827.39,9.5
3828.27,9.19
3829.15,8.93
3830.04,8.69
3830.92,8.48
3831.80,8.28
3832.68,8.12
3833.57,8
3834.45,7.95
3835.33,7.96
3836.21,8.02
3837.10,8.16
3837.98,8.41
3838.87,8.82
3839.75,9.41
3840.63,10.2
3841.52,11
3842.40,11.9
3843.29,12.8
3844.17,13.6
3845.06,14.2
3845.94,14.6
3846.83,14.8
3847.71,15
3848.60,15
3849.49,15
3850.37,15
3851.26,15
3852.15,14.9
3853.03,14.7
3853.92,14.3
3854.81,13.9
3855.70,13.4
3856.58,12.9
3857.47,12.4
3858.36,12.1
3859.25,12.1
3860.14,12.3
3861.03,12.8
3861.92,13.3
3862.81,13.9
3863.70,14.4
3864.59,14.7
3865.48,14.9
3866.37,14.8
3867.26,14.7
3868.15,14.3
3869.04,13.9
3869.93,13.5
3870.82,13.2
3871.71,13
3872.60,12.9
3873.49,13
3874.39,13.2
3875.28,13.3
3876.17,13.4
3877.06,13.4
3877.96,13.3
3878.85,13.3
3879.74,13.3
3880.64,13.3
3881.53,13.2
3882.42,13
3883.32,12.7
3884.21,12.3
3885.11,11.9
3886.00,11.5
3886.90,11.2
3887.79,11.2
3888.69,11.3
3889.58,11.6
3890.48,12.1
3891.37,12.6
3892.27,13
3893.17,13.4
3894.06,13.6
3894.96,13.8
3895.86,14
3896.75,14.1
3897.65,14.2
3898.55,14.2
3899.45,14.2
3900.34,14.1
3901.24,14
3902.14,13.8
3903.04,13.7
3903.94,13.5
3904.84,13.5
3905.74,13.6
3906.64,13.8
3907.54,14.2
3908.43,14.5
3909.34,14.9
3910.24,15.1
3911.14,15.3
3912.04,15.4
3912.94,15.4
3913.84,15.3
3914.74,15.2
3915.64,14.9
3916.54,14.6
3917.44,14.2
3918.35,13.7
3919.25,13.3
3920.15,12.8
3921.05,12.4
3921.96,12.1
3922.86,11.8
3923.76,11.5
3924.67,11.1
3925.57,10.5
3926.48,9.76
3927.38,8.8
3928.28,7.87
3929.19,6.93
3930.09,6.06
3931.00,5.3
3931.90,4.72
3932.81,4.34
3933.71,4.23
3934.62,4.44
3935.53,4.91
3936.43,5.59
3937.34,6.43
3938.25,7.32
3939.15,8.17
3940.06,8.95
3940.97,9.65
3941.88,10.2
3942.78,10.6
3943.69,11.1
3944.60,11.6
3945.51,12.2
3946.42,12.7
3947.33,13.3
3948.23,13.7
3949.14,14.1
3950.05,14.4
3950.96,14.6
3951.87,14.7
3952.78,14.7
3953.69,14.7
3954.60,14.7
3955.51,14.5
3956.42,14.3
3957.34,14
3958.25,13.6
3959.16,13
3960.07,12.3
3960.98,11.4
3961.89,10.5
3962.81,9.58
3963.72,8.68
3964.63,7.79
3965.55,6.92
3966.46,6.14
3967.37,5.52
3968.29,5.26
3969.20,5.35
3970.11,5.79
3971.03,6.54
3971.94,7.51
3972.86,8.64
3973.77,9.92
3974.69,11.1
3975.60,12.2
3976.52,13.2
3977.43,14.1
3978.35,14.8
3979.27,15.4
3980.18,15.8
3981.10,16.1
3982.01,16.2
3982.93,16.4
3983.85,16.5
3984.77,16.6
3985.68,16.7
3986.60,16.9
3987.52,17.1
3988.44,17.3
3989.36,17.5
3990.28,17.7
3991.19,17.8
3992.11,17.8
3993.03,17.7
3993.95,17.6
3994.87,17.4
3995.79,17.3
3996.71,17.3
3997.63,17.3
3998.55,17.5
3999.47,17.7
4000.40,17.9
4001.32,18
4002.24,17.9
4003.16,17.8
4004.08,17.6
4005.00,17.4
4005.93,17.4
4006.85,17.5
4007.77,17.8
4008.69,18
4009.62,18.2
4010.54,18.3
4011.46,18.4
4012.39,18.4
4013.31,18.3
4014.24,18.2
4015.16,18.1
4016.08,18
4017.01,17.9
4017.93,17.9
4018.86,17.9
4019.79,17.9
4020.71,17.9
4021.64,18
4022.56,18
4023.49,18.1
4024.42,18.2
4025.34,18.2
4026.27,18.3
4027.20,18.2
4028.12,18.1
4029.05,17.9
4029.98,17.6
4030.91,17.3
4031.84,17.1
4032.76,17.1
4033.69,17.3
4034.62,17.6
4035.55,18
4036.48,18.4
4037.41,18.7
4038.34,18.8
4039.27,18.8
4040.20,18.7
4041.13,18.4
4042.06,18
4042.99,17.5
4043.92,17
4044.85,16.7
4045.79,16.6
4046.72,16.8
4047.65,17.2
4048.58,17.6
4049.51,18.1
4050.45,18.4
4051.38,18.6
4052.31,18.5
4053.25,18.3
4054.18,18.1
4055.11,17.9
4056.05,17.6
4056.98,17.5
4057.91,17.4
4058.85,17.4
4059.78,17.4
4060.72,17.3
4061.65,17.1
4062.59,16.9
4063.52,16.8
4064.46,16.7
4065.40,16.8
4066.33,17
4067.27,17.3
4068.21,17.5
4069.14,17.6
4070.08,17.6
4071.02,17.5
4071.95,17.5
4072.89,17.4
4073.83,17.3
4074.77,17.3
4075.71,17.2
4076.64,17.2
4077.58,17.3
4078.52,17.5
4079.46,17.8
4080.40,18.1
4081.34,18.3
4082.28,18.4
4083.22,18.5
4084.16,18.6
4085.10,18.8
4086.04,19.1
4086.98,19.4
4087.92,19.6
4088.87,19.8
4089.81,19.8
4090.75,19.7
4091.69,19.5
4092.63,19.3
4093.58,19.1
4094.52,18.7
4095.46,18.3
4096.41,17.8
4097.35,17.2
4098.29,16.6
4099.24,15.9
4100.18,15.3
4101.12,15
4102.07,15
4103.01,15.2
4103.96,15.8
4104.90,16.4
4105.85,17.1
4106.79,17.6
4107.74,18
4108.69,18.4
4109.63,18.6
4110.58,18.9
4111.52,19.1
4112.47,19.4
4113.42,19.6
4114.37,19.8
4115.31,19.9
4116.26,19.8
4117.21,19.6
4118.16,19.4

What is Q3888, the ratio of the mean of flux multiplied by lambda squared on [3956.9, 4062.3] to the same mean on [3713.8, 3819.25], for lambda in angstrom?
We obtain 1.38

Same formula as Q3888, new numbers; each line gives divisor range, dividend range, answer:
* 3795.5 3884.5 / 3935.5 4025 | 1.20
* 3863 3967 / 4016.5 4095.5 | 1.59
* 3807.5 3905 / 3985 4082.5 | 1.53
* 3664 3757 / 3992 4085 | 1.66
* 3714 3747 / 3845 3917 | 1.26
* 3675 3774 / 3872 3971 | 1.03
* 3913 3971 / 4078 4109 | 1.84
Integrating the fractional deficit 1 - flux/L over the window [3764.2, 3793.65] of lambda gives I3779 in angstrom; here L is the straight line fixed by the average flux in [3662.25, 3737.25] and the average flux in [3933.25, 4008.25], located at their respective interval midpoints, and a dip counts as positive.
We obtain -3.53 angstrom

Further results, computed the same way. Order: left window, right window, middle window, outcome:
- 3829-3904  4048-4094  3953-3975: 7.5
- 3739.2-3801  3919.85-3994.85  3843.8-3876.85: -3.7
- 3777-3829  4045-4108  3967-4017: 3.0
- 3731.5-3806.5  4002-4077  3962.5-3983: 7.8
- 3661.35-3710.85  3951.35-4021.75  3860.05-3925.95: 4.5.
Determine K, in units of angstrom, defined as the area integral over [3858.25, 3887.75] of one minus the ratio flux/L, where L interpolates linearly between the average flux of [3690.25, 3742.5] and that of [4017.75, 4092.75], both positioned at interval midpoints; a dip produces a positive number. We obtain 3.6 angstrom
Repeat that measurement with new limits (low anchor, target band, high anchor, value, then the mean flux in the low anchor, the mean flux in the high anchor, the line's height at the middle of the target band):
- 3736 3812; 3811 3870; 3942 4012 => 6.4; 13.5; 14.1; 13.7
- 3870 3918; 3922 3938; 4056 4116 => 7.7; 13.5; 17.8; 14.3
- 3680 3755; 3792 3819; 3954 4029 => -1.3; 12.4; 15.2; 13.3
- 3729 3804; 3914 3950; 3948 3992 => 7.6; 13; 12.8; 12.8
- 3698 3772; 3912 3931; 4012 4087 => 4.5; 12.3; 17.8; 15.5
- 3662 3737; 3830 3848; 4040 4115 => 5.3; 13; 17.8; 14.8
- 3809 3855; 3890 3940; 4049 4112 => 7.7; 11.9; 17.7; 13.8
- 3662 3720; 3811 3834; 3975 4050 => 5.8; 13.5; 17.4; 15.1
